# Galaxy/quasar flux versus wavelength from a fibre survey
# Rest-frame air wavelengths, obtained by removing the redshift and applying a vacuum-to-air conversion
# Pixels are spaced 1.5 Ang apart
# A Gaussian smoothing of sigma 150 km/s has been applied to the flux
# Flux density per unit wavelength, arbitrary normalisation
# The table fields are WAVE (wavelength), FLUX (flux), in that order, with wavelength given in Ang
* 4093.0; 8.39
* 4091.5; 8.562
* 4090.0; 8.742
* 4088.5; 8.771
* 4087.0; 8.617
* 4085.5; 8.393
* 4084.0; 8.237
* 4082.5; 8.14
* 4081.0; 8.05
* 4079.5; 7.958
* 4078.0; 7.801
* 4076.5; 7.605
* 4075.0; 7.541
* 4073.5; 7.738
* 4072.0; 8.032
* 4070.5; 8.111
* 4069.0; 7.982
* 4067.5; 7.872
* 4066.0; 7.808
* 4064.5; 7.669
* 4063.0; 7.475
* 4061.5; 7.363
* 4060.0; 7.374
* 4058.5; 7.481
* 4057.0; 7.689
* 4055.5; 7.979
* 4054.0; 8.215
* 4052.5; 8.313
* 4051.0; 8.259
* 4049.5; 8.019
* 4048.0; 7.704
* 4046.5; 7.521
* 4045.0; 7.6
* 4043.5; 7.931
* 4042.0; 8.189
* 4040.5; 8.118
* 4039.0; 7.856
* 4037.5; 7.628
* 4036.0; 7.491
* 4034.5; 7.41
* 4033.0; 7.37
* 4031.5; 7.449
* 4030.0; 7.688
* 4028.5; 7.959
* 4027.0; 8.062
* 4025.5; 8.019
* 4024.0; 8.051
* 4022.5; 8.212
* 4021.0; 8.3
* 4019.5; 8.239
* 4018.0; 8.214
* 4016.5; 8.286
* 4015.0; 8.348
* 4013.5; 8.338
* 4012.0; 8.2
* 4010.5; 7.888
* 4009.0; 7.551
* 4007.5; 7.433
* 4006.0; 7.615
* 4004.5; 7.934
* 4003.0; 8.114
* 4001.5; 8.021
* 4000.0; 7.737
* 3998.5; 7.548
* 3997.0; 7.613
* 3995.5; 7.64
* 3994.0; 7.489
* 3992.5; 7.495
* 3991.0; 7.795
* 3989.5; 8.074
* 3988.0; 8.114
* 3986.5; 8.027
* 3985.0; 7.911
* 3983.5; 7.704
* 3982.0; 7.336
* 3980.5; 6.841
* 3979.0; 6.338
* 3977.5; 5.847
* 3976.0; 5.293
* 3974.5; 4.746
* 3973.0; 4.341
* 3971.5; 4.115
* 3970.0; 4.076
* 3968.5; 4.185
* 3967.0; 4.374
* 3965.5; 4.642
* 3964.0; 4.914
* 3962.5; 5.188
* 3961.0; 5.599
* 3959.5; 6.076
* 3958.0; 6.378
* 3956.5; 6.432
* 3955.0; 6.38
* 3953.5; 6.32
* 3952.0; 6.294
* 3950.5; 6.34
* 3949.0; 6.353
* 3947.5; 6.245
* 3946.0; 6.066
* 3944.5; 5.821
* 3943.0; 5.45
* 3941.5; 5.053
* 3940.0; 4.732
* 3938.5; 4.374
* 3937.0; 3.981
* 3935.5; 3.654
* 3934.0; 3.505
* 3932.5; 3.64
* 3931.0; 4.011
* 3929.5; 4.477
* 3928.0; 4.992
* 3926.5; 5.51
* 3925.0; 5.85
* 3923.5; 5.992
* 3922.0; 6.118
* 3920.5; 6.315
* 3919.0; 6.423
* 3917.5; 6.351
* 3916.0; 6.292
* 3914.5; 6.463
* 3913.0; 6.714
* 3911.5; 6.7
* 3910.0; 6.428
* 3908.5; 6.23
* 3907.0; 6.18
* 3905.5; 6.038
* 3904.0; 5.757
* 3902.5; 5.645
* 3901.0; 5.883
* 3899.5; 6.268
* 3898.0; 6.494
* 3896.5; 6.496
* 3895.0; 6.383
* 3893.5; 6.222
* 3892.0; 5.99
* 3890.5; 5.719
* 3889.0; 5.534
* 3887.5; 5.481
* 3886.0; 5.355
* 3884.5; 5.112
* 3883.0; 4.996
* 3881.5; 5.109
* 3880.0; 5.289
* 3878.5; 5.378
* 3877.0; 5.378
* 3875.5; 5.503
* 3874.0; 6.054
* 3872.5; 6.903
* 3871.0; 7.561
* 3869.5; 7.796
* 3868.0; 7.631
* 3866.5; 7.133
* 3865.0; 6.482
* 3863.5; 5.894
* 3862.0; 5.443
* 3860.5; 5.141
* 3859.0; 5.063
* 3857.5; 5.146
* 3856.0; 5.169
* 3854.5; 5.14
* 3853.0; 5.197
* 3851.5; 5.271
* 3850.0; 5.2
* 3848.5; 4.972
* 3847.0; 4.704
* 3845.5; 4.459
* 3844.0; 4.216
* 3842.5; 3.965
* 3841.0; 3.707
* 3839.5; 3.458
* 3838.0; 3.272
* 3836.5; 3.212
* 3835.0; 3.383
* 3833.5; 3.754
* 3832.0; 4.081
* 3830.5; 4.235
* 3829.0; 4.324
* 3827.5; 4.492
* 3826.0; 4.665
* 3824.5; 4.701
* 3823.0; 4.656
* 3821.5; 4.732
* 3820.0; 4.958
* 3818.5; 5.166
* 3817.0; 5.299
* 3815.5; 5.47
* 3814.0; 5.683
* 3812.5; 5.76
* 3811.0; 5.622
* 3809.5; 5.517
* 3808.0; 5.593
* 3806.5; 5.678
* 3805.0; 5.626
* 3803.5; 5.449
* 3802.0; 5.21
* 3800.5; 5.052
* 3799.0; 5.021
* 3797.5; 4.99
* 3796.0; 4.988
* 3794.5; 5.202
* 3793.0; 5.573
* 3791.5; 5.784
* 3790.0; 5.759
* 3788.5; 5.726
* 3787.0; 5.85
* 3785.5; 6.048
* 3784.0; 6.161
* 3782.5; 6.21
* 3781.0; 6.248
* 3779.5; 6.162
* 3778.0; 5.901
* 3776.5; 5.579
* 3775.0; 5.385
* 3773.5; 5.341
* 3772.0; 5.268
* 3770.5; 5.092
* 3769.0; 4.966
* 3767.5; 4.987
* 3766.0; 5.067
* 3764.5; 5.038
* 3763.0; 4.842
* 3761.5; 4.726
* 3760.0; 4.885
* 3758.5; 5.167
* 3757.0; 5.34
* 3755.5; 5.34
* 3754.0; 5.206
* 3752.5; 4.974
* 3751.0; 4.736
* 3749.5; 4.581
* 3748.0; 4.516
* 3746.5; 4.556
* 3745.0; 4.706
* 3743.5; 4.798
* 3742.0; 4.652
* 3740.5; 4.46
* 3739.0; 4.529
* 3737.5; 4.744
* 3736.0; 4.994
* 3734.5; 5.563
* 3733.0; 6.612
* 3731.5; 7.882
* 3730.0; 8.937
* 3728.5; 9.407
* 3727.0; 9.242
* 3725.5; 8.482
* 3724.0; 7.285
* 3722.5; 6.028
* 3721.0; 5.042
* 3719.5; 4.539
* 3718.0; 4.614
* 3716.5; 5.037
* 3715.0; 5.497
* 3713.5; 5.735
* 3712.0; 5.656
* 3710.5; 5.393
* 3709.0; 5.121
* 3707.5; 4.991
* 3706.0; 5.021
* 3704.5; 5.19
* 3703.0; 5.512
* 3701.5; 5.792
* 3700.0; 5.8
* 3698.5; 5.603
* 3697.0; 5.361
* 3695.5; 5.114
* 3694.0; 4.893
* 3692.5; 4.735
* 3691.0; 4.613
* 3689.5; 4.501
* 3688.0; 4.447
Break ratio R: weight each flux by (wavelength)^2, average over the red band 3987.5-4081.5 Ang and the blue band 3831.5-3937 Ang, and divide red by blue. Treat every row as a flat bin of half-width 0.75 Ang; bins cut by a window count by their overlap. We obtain 1.6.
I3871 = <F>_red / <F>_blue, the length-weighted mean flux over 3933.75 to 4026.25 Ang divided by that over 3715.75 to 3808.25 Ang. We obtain 1.2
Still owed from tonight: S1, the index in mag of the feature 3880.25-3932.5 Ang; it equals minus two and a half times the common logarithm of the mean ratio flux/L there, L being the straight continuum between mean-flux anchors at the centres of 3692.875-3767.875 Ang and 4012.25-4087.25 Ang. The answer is 0.17 mag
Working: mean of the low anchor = 5.52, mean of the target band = 5.83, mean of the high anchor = 7.91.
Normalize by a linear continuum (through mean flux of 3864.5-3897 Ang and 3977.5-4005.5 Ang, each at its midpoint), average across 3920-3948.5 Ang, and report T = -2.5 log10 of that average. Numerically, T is 0.33 mag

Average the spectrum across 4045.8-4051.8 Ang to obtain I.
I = 7.88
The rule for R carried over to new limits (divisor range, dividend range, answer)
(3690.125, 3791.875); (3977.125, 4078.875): 1.63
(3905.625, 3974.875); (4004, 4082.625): 1.52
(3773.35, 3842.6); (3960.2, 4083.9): 1.62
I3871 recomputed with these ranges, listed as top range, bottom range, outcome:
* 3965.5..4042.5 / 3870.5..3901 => 1.24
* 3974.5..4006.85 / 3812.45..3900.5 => 1.41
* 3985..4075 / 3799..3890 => 1.52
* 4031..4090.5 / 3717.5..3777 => 1.42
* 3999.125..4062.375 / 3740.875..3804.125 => 1.50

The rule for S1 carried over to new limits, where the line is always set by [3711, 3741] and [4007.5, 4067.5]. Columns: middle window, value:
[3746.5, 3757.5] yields 0.28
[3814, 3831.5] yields 0.36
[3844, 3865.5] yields 0.31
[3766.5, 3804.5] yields 0.18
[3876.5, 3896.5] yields 0.26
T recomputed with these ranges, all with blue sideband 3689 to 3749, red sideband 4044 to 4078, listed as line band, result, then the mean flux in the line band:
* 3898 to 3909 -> 0.130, 6.03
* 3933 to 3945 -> 0.477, 4.53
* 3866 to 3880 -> 0.014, 6.51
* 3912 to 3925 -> 0.095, 6.31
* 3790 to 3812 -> 0.142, 5.4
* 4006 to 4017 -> -0.070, 7.97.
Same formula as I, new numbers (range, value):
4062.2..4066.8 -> 7.65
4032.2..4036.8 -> 7.43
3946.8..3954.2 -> 6.31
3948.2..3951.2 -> 6.34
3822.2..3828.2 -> 4.63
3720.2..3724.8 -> 6.13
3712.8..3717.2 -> 5.42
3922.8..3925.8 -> 5.91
